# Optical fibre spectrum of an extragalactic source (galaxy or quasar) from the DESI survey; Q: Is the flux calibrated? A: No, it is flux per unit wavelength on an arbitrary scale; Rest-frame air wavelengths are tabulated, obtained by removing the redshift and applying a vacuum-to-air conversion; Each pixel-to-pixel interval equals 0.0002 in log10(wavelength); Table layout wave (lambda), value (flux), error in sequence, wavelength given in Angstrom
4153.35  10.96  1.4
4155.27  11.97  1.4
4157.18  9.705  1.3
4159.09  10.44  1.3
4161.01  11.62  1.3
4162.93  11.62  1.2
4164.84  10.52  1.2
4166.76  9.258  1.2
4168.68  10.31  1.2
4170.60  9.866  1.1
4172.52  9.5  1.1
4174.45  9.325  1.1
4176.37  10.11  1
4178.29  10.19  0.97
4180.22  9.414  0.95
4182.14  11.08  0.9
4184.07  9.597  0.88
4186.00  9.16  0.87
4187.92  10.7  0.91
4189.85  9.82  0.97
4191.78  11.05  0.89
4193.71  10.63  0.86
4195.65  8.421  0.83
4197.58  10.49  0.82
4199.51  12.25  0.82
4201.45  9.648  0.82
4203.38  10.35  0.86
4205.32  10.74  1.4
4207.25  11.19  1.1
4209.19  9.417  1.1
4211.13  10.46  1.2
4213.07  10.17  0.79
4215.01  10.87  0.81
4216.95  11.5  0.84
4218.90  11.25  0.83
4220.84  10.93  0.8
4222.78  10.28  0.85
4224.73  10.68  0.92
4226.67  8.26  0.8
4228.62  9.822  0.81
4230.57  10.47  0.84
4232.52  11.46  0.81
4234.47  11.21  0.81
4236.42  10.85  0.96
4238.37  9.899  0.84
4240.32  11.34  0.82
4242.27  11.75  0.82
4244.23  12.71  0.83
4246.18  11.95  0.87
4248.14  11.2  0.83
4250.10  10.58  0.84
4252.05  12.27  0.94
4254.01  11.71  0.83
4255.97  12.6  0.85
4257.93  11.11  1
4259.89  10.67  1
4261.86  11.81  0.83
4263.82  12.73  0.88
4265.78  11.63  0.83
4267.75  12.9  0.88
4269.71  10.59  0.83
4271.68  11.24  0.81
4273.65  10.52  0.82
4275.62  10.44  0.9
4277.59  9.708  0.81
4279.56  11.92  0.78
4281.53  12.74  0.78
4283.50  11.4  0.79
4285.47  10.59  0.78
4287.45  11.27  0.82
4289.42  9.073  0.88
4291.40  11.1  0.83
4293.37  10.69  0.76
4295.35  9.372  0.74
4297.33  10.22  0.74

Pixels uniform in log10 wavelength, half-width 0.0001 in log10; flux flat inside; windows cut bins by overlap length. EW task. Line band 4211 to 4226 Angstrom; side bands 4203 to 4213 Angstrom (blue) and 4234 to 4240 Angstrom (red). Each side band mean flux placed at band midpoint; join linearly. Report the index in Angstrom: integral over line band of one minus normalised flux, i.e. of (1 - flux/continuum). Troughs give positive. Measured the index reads -0.3 Angstrom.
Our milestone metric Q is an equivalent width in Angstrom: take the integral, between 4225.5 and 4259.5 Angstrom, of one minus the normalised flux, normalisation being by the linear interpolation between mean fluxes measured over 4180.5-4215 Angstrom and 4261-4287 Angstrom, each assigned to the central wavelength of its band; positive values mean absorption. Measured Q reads -0.5 Angstrom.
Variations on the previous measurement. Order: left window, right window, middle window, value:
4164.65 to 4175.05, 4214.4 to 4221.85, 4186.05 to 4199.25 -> 0.24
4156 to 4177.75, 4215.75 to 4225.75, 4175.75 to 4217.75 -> 1.12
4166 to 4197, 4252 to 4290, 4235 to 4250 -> -0.61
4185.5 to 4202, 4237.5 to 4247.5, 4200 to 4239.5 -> 1.62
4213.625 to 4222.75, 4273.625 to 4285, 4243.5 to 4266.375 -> -1.33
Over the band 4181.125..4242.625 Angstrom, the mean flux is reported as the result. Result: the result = 10.5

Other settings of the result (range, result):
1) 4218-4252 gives 10.9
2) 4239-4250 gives 11.6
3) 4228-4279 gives 11.3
